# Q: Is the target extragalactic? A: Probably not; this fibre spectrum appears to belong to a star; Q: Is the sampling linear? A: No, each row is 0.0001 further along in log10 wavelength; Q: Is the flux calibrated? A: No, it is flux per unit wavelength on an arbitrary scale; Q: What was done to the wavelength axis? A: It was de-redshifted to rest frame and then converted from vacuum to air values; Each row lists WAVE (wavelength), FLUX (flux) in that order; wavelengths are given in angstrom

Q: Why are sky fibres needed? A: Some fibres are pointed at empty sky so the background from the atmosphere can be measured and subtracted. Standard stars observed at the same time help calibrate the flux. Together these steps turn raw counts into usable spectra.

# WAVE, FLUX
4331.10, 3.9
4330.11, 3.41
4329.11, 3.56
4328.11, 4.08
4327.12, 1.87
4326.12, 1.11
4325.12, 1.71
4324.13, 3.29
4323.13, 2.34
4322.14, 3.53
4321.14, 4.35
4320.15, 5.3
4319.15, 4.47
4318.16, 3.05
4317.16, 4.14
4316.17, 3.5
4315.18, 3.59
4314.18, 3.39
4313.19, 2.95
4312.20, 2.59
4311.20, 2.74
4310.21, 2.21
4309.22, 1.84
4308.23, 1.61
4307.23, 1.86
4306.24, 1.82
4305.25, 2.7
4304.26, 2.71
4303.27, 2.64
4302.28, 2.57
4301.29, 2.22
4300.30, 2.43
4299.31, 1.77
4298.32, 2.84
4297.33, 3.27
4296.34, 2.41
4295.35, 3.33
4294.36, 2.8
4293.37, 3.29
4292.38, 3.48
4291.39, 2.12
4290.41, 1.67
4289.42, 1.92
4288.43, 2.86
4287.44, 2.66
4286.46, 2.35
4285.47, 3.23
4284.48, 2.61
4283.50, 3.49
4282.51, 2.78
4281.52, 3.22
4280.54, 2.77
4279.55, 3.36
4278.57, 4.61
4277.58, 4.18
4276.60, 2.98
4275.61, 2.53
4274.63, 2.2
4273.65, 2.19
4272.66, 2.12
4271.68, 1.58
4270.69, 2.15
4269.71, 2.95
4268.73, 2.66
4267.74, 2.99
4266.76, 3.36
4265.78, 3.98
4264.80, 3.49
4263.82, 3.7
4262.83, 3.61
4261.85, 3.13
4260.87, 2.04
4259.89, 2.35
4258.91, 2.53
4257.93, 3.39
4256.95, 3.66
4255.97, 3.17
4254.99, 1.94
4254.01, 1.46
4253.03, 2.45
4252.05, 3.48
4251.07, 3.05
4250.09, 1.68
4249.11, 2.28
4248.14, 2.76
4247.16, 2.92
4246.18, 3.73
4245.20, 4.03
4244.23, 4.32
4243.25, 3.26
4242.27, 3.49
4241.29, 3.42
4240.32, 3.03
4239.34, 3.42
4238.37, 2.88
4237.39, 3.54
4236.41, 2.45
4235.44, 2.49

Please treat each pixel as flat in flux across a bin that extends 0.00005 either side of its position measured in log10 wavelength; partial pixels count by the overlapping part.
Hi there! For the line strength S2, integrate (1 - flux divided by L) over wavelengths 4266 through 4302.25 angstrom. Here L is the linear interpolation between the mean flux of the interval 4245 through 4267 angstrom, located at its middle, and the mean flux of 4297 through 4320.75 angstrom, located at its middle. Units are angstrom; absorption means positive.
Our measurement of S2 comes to 1.59 angstrom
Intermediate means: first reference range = 2.95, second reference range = 2.85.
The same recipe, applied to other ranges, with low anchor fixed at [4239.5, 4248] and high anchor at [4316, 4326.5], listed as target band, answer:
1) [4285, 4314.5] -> 7.5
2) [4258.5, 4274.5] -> 3.1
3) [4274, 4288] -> 1.5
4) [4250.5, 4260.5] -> 2.1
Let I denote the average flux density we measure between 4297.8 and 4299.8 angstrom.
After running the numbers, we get 2.32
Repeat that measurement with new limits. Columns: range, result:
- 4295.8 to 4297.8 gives 2.84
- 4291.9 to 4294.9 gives 3.19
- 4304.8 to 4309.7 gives 1.96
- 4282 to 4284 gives 3.13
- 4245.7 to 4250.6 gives 2.67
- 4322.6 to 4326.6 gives 2.13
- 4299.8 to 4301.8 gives 2.33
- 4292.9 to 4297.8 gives 3.02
